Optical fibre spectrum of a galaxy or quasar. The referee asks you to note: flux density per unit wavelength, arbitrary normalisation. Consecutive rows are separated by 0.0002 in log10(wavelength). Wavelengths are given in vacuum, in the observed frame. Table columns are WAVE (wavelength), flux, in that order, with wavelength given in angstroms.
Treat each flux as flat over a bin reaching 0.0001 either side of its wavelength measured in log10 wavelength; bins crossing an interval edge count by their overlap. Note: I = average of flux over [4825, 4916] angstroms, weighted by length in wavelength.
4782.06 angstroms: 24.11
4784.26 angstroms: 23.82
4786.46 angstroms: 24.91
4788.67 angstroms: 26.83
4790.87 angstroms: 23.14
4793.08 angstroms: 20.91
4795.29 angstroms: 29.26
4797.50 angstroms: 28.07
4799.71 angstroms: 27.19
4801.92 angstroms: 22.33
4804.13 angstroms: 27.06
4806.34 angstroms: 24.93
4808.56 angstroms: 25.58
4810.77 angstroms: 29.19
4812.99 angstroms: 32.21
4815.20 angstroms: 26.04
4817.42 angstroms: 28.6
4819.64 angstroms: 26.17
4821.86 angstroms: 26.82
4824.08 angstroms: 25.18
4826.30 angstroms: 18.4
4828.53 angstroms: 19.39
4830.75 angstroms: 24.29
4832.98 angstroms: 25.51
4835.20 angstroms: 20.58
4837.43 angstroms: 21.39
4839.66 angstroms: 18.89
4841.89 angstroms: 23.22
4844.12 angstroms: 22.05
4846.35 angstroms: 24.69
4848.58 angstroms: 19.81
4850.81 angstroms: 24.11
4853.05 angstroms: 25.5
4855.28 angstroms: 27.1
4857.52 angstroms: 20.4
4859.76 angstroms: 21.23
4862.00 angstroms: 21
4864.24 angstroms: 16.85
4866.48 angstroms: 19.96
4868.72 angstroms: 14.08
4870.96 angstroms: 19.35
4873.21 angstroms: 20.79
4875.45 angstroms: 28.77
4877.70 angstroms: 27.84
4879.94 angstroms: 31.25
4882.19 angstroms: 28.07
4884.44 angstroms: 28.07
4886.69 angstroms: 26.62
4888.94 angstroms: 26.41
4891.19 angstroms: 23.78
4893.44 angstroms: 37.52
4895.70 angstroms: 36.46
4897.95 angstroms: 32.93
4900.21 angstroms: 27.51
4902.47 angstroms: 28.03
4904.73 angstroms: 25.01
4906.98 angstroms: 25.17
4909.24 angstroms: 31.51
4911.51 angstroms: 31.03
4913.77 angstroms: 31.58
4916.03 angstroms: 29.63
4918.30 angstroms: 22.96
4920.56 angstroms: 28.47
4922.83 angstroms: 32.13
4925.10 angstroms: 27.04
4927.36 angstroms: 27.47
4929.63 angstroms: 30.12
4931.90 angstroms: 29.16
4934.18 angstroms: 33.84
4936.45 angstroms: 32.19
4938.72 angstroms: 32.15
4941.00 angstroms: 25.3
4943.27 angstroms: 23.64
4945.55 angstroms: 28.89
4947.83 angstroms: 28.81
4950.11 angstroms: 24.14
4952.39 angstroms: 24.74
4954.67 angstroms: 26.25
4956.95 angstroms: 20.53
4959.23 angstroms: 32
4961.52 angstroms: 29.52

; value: 25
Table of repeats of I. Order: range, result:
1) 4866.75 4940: 28.2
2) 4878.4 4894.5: 28.8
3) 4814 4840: 23.6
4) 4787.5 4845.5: 24.7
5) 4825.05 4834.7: 21.9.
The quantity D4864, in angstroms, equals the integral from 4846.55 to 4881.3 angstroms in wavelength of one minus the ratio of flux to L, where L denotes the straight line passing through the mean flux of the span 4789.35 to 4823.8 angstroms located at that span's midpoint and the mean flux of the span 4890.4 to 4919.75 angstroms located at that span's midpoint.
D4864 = 6.9 angstroms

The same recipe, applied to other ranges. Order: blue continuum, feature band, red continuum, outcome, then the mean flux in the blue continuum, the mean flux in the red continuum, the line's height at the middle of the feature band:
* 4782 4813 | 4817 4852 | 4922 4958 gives 4.5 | 25.8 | 27.9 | 26.4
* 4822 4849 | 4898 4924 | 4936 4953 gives -2.9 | 22.2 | 27.4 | 25.8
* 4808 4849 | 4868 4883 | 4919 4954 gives 0.9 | 24.2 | 28.4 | 26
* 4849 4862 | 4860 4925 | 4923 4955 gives -3.2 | 23.2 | 28.3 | 25.5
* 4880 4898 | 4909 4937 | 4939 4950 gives -1.7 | 29.9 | 26.8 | 28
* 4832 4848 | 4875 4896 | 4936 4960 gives -4.3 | 22.2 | 26.9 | 24.2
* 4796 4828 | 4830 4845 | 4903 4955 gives 2.5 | 26.2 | 28.3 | 26.7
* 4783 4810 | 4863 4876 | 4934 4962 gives 3.4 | 25.4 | 27.6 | 26.5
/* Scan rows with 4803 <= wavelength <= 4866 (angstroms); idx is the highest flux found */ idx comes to 32.21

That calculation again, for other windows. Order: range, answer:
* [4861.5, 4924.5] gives 37.52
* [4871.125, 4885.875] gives 31.25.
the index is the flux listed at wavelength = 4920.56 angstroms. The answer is 28.47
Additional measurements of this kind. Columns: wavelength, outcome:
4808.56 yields 25.58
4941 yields 25.3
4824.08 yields 25.18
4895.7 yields 36.46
